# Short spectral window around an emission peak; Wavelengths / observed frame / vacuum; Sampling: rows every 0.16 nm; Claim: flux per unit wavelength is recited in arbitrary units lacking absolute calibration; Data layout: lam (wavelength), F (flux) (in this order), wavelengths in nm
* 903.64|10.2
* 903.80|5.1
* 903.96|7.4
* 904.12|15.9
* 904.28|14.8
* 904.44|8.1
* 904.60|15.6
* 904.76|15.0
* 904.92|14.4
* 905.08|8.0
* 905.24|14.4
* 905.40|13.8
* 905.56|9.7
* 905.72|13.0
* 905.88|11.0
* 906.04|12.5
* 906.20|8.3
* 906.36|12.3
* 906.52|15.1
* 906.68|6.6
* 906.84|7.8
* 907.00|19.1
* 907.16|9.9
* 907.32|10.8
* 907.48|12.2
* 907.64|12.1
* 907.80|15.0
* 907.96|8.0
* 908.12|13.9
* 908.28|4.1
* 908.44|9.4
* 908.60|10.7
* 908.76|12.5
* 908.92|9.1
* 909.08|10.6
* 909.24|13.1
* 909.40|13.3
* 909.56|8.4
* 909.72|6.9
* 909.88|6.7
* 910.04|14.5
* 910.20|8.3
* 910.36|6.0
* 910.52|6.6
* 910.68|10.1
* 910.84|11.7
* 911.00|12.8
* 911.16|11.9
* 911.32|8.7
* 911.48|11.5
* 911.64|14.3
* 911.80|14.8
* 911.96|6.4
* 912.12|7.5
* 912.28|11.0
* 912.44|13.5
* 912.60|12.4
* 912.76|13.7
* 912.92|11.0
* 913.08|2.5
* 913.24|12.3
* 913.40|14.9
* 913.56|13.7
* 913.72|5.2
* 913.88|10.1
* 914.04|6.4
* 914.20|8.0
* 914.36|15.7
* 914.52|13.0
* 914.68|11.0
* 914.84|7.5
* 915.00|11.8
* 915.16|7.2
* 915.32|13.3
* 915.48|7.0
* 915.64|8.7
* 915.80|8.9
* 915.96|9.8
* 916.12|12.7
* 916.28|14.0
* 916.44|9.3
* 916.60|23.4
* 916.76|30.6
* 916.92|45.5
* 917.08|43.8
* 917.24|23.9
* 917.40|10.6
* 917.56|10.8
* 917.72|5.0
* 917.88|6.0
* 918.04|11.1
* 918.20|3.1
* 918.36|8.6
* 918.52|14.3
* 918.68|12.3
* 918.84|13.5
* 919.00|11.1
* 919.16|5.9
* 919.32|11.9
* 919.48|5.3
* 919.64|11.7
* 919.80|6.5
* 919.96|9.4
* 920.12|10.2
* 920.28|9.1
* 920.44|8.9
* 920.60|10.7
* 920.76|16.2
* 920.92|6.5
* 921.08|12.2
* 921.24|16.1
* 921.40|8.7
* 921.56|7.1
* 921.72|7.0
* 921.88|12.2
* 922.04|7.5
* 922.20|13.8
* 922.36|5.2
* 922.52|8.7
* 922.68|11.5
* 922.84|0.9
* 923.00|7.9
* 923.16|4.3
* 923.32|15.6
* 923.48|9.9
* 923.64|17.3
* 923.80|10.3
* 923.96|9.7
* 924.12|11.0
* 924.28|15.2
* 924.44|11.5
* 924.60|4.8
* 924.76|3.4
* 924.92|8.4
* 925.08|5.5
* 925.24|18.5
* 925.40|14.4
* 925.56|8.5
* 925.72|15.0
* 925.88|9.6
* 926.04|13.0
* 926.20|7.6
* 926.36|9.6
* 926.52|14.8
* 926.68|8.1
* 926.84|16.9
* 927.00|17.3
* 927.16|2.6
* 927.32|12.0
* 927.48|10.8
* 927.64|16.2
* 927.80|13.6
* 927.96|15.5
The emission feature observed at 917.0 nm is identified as Hgamma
